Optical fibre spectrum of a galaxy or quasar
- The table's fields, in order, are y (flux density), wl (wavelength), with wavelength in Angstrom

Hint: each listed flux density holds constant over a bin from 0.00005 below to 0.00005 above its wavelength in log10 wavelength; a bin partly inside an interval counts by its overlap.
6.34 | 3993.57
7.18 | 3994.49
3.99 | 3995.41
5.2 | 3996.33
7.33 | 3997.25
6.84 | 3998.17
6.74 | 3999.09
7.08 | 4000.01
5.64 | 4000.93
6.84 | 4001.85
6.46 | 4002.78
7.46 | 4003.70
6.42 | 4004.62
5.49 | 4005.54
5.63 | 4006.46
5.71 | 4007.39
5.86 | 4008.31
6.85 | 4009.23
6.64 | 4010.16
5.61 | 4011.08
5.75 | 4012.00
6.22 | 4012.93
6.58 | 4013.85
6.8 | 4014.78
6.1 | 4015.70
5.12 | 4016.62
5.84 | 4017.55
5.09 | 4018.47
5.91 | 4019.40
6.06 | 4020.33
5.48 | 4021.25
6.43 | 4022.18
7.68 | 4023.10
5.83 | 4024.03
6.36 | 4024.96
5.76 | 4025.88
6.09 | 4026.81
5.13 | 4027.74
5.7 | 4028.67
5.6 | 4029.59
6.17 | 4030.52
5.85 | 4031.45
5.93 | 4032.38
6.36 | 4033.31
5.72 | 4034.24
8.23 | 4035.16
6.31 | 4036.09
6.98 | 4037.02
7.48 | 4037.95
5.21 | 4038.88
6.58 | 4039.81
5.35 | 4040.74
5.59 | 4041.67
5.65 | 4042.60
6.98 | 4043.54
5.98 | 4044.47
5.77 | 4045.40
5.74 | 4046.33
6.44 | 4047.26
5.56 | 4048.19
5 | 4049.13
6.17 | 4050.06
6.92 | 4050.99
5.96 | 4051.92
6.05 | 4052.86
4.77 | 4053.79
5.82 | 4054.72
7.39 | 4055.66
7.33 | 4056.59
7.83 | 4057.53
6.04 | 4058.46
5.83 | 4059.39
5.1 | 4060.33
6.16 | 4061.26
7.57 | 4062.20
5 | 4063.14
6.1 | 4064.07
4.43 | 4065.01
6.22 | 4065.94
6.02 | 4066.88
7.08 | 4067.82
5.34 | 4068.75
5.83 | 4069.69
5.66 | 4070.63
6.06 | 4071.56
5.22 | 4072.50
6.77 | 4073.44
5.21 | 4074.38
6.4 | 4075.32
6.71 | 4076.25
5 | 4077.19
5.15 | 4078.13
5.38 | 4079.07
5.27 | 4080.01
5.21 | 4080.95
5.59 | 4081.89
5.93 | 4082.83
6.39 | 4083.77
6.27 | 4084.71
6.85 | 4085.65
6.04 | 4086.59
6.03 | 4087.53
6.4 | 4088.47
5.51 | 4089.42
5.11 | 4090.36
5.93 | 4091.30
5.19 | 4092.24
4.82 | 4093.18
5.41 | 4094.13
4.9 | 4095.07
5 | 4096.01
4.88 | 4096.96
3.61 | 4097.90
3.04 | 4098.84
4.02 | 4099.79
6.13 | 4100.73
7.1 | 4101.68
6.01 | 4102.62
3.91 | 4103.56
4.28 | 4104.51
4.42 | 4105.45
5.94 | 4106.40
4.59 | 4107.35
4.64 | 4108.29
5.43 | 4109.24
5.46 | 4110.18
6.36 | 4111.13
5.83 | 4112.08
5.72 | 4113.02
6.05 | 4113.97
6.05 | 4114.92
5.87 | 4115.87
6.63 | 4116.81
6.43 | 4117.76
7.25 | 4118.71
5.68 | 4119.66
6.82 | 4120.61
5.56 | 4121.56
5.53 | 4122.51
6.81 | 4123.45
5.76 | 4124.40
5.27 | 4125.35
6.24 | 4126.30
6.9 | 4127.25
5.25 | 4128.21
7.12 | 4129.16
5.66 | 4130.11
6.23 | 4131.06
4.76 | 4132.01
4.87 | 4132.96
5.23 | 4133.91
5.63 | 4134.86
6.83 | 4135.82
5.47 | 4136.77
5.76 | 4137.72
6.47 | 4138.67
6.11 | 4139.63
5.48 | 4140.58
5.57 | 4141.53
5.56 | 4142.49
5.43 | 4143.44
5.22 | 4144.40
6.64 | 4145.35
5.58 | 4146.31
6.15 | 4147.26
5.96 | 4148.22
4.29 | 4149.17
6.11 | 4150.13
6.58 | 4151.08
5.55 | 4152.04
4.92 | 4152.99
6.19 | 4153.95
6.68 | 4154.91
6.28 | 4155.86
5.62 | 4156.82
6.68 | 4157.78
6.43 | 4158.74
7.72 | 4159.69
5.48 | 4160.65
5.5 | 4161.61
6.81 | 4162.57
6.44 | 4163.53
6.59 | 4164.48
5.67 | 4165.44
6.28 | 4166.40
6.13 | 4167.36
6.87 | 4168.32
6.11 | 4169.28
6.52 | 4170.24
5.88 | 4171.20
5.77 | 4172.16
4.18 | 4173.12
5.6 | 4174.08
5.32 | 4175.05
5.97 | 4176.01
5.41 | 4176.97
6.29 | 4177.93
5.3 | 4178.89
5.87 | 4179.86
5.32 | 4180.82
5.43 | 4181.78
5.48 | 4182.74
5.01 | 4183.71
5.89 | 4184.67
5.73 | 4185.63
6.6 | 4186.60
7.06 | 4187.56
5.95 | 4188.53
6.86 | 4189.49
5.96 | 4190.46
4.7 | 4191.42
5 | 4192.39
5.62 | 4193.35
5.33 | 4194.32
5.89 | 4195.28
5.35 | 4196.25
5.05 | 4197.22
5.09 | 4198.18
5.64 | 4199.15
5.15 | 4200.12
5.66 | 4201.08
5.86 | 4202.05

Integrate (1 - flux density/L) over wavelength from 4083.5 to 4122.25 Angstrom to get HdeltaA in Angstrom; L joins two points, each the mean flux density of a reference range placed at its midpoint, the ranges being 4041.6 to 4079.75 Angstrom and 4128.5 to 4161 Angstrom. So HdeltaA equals 2.5 Angstrom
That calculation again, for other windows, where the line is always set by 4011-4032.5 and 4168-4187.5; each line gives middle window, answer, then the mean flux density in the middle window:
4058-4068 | 0.0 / 5.92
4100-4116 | 1.0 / 5.48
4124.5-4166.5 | -1.0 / 5.93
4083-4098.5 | 1.0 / 5.51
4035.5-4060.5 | -1.0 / 6.16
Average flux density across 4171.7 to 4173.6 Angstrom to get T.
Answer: 4.97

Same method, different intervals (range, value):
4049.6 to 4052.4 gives 6.35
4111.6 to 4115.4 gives 5.91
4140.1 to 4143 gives 5.55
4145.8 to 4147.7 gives 5.87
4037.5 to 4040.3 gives 6.41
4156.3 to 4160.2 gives 6.6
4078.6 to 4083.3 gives 5.47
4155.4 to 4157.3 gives 5.93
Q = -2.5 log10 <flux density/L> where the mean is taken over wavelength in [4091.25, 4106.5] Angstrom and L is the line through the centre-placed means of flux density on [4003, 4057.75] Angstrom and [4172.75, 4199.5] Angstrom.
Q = 0.196 mag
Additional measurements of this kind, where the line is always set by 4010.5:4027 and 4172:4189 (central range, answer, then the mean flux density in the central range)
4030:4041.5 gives -0.06 mag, 6.32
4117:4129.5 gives -0.07 mag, 6.2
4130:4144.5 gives 0.02 mag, 5.65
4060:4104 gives 0.06 mag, 5.6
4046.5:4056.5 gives -0.01 mag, 6.05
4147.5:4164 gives -0.06 mag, 6.07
